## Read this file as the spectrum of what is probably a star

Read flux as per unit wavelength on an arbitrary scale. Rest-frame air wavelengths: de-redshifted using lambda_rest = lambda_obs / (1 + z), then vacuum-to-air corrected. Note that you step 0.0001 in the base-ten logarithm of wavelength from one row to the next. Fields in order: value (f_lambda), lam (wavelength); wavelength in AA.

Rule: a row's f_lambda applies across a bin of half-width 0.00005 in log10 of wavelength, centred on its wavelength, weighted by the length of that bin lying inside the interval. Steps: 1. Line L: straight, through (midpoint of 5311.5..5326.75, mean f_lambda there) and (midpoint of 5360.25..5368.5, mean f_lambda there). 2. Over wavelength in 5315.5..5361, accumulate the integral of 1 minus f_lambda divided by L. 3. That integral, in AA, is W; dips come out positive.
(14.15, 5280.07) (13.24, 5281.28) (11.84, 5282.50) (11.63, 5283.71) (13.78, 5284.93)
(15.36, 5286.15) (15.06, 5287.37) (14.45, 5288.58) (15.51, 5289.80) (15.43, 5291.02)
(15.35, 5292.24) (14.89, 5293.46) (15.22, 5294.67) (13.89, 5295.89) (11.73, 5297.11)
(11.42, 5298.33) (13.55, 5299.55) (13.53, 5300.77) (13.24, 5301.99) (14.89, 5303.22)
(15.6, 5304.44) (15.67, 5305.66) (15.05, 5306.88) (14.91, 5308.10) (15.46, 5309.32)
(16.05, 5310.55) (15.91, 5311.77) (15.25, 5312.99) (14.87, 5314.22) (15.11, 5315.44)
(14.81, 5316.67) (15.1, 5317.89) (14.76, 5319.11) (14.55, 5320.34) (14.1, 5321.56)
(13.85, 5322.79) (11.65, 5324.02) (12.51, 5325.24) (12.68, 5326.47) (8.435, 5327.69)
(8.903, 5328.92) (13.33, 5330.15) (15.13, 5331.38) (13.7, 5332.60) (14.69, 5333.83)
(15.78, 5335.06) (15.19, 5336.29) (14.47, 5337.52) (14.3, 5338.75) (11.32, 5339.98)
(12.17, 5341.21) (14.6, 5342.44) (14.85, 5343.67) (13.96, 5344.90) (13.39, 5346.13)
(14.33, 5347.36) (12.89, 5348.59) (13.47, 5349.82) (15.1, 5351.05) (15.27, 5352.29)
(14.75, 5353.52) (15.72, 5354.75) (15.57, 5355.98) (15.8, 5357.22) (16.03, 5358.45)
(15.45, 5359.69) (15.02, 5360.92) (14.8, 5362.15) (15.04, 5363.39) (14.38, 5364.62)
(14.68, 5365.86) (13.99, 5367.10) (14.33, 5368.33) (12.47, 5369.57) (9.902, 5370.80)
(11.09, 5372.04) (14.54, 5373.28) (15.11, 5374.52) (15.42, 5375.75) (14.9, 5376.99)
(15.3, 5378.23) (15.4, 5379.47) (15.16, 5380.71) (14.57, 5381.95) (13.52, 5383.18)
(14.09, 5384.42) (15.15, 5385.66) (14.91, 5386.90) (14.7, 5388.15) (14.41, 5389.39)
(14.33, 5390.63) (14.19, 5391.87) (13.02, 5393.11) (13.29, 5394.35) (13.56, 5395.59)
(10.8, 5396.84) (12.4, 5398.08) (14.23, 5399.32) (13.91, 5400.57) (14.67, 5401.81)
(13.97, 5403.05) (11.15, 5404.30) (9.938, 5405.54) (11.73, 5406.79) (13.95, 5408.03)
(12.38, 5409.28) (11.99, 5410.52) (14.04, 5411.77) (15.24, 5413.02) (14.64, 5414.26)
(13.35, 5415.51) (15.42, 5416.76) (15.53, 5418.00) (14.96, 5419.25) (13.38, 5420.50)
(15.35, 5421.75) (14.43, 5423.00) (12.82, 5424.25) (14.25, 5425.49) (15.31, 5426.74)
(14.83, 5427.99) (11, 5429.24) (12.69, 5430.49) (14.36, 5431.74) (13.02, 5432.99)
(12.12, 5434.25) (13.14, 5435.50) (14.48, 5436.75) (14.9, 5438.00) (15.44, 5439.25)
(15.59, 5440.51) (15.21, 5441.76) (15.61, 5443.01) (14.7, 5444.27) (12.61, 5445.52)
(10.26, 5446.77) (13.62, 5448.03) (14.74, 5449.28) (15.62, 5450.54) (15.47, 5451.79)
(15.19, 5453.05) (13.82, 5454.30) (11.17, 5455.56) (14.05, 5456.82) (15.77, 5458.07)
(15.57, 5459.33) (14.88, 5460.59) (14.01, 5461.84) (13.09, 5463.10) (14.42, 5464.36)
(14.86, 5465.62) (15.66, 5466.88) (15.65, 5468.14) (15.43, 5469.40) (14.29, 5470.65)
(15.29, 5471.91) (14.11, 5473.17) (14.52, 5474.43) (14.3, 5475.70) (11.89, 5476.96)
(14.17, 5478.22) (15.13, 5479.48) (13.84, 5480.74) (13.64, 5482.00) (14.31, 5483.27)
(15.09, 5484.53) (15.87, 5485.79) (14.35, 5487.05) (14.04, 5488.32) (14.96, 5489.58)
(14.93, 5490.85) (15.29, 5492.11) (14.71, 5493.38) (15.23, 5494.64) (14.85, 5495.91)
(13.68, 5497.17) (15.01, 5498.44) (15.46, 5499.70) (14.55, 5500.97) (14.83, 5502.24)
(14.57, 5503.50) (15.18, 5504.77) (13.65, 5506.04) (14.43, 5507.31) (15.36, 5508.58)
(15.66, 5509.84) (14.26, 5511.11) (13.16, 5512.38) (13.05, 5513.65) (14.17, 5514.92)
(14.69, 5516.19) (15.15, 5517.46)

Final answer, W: 1.3 AA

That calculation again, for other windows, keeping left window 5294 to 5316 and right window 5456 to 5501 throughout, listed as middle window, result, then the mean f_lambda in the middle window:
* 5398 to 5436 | 2.6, 13.6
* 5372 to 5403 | 0.9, 14.2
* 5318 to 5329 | 1.4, 12.7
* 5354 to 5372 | 0.2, 14.4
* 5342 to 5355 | 0.2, 14.4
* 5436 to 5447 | 0.1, 14.5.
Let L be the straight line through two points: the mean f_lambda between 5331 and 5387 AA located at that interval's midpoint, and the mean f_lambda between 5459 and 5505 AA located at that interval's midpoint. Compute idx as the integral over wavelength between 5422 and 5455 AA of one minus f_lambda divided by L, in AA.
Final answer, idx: 1.1 AA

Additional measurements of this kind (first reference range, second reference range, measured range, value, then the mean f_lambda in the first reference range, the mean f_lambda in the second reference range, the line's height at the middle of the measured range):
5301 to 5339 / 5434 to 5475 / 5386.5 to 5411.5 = 2.0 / 14.2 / 14.4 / 14.3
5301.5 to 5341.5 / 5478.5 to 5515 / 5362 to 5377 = 0.4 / 14.1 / 14.6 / 14.2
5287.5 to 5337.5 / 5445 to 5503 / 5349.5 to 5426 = 1.1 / 14.2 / 14.4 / 14.3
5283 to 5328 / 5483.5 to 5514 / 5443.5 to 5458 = 0.7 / 14.2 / 14.7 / 14.6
